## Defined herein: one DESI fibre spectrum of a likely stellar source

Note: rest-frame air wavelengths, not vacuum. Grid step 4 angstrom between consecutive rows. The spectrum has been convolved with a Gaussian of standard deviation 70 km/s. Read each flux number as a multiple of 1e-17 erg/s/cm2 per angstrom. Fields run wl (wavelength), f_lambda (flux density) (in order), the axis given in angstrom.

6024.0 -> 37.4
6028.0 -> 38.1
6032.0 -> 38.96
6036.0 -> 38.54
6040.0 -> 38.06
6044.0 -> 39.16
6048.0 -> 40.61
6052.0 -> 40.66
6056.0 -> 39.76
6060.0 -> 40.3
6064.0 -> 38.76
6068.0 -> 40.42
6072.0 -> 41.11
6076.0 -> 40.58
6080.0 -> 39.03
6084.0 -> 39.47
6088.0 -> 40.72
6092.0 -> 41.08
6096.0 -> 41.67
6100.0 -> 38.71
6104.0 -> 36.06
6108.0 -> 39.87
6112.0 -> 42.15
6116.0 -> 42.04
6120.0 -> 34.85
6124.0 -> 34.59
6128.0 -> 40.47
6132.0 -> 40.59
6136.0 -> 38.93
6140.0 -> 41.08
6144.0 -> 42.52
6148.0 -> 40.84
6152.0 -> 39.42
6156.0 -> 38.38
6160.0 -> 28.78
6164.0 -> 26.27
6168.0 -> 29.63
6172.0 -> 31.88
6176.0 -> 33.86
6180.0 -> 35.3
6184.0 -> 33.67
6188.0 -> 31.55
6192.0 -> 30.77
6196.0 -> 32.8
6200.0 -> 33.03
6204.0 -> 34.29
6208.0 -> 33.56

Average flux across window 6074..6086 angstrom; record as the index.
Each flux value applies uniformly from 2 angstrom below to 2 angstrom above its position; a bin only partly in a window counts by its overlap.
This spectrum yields 39.7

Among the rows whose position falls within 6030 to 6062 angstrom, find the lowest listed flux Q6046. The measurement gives 38.06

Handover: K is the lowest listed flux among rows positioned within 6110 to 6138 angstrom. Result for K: 34.59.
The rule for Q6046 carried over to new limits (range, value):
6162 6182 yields 26.27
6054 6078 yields 38.76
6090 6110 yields 36.06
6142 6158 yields 38.38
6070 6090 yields 39.03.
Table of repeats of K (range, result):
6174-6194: 30.77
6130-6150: 38.93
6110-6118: 42.04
